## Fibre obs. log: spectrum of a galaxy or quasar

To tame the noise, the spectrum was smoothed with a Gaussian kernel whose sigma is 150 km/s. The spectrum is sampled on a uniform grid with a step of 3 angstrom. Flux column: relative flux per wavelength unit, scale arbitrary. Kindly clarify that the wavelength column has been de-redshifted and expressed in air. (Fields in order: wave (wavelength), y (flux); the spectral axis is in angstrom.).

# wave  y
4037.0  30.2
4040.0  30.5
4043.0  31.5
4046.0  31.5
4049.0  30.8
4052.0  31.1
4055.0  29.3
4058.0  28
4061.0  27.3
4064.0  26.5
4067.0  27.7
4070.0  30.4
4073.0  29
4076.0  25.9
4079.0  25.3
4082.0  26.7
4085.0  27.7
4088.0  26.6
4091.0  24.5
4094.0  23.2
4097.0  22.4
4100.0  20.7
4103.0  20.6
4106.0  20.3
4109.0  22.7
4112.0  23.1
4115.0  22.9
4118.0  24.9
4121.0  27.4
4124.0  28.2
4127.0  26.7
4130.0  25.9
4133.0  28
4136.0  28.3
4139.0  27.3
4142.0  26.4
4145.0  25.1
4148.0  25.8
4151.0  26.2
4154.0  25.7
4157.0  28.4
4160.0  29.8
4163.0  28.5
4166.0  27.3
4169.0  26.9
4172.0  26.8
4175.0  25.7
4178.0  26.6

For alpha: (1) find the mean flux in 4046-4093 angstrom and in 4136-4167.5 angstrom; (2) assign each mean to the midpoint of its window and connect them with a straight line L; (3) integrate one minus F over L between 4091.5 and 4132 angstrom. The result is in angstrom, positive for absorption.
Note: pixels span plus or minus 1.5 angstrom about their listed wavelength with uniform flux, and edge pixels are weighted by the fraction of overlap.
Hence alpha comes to 5.3 angstrom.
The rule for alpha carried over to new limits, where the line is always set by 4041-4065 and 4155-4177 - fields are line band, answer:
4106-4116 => 2.1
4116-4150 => 1.8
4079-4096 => 2.0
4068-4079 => 0.5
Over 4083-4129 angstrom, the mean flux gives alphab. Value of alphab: 24.2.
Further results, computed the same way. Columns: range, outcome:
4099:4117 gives 21.8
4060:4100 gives 26.2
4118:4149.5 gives 26.8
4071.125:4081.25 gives 26.9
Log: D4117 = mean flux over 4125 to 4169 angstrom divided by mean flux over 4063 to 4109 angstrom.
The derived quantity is 1.1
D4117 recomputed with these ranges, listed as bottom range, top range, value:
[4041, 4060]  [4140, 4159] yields 0.87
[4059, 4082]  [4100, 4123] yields 0.84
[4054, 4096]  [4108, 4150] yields 0.96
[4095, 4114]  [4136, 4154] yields 1.21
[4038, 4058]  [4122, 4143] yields 0.89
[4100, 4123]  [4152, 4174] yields 1.19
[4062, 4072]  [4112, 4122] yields 0.87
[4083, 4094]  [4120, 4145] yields 1.05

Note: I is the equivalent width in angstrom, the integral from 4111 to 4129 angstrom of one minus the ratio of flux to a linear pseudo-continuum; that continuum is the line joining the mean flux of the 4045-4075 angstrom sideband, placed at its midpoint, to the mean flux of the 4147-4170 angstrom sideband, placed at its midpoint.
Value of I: 1.6 angstrom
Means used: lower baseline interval 29.1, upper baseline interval 27.4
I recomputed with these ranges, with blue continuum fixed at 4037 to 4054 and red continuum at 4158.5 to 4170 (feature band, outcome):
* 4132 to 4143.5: 0.5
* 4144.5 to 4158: 1.1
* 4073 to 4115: 8.3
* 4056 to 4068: 1.2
